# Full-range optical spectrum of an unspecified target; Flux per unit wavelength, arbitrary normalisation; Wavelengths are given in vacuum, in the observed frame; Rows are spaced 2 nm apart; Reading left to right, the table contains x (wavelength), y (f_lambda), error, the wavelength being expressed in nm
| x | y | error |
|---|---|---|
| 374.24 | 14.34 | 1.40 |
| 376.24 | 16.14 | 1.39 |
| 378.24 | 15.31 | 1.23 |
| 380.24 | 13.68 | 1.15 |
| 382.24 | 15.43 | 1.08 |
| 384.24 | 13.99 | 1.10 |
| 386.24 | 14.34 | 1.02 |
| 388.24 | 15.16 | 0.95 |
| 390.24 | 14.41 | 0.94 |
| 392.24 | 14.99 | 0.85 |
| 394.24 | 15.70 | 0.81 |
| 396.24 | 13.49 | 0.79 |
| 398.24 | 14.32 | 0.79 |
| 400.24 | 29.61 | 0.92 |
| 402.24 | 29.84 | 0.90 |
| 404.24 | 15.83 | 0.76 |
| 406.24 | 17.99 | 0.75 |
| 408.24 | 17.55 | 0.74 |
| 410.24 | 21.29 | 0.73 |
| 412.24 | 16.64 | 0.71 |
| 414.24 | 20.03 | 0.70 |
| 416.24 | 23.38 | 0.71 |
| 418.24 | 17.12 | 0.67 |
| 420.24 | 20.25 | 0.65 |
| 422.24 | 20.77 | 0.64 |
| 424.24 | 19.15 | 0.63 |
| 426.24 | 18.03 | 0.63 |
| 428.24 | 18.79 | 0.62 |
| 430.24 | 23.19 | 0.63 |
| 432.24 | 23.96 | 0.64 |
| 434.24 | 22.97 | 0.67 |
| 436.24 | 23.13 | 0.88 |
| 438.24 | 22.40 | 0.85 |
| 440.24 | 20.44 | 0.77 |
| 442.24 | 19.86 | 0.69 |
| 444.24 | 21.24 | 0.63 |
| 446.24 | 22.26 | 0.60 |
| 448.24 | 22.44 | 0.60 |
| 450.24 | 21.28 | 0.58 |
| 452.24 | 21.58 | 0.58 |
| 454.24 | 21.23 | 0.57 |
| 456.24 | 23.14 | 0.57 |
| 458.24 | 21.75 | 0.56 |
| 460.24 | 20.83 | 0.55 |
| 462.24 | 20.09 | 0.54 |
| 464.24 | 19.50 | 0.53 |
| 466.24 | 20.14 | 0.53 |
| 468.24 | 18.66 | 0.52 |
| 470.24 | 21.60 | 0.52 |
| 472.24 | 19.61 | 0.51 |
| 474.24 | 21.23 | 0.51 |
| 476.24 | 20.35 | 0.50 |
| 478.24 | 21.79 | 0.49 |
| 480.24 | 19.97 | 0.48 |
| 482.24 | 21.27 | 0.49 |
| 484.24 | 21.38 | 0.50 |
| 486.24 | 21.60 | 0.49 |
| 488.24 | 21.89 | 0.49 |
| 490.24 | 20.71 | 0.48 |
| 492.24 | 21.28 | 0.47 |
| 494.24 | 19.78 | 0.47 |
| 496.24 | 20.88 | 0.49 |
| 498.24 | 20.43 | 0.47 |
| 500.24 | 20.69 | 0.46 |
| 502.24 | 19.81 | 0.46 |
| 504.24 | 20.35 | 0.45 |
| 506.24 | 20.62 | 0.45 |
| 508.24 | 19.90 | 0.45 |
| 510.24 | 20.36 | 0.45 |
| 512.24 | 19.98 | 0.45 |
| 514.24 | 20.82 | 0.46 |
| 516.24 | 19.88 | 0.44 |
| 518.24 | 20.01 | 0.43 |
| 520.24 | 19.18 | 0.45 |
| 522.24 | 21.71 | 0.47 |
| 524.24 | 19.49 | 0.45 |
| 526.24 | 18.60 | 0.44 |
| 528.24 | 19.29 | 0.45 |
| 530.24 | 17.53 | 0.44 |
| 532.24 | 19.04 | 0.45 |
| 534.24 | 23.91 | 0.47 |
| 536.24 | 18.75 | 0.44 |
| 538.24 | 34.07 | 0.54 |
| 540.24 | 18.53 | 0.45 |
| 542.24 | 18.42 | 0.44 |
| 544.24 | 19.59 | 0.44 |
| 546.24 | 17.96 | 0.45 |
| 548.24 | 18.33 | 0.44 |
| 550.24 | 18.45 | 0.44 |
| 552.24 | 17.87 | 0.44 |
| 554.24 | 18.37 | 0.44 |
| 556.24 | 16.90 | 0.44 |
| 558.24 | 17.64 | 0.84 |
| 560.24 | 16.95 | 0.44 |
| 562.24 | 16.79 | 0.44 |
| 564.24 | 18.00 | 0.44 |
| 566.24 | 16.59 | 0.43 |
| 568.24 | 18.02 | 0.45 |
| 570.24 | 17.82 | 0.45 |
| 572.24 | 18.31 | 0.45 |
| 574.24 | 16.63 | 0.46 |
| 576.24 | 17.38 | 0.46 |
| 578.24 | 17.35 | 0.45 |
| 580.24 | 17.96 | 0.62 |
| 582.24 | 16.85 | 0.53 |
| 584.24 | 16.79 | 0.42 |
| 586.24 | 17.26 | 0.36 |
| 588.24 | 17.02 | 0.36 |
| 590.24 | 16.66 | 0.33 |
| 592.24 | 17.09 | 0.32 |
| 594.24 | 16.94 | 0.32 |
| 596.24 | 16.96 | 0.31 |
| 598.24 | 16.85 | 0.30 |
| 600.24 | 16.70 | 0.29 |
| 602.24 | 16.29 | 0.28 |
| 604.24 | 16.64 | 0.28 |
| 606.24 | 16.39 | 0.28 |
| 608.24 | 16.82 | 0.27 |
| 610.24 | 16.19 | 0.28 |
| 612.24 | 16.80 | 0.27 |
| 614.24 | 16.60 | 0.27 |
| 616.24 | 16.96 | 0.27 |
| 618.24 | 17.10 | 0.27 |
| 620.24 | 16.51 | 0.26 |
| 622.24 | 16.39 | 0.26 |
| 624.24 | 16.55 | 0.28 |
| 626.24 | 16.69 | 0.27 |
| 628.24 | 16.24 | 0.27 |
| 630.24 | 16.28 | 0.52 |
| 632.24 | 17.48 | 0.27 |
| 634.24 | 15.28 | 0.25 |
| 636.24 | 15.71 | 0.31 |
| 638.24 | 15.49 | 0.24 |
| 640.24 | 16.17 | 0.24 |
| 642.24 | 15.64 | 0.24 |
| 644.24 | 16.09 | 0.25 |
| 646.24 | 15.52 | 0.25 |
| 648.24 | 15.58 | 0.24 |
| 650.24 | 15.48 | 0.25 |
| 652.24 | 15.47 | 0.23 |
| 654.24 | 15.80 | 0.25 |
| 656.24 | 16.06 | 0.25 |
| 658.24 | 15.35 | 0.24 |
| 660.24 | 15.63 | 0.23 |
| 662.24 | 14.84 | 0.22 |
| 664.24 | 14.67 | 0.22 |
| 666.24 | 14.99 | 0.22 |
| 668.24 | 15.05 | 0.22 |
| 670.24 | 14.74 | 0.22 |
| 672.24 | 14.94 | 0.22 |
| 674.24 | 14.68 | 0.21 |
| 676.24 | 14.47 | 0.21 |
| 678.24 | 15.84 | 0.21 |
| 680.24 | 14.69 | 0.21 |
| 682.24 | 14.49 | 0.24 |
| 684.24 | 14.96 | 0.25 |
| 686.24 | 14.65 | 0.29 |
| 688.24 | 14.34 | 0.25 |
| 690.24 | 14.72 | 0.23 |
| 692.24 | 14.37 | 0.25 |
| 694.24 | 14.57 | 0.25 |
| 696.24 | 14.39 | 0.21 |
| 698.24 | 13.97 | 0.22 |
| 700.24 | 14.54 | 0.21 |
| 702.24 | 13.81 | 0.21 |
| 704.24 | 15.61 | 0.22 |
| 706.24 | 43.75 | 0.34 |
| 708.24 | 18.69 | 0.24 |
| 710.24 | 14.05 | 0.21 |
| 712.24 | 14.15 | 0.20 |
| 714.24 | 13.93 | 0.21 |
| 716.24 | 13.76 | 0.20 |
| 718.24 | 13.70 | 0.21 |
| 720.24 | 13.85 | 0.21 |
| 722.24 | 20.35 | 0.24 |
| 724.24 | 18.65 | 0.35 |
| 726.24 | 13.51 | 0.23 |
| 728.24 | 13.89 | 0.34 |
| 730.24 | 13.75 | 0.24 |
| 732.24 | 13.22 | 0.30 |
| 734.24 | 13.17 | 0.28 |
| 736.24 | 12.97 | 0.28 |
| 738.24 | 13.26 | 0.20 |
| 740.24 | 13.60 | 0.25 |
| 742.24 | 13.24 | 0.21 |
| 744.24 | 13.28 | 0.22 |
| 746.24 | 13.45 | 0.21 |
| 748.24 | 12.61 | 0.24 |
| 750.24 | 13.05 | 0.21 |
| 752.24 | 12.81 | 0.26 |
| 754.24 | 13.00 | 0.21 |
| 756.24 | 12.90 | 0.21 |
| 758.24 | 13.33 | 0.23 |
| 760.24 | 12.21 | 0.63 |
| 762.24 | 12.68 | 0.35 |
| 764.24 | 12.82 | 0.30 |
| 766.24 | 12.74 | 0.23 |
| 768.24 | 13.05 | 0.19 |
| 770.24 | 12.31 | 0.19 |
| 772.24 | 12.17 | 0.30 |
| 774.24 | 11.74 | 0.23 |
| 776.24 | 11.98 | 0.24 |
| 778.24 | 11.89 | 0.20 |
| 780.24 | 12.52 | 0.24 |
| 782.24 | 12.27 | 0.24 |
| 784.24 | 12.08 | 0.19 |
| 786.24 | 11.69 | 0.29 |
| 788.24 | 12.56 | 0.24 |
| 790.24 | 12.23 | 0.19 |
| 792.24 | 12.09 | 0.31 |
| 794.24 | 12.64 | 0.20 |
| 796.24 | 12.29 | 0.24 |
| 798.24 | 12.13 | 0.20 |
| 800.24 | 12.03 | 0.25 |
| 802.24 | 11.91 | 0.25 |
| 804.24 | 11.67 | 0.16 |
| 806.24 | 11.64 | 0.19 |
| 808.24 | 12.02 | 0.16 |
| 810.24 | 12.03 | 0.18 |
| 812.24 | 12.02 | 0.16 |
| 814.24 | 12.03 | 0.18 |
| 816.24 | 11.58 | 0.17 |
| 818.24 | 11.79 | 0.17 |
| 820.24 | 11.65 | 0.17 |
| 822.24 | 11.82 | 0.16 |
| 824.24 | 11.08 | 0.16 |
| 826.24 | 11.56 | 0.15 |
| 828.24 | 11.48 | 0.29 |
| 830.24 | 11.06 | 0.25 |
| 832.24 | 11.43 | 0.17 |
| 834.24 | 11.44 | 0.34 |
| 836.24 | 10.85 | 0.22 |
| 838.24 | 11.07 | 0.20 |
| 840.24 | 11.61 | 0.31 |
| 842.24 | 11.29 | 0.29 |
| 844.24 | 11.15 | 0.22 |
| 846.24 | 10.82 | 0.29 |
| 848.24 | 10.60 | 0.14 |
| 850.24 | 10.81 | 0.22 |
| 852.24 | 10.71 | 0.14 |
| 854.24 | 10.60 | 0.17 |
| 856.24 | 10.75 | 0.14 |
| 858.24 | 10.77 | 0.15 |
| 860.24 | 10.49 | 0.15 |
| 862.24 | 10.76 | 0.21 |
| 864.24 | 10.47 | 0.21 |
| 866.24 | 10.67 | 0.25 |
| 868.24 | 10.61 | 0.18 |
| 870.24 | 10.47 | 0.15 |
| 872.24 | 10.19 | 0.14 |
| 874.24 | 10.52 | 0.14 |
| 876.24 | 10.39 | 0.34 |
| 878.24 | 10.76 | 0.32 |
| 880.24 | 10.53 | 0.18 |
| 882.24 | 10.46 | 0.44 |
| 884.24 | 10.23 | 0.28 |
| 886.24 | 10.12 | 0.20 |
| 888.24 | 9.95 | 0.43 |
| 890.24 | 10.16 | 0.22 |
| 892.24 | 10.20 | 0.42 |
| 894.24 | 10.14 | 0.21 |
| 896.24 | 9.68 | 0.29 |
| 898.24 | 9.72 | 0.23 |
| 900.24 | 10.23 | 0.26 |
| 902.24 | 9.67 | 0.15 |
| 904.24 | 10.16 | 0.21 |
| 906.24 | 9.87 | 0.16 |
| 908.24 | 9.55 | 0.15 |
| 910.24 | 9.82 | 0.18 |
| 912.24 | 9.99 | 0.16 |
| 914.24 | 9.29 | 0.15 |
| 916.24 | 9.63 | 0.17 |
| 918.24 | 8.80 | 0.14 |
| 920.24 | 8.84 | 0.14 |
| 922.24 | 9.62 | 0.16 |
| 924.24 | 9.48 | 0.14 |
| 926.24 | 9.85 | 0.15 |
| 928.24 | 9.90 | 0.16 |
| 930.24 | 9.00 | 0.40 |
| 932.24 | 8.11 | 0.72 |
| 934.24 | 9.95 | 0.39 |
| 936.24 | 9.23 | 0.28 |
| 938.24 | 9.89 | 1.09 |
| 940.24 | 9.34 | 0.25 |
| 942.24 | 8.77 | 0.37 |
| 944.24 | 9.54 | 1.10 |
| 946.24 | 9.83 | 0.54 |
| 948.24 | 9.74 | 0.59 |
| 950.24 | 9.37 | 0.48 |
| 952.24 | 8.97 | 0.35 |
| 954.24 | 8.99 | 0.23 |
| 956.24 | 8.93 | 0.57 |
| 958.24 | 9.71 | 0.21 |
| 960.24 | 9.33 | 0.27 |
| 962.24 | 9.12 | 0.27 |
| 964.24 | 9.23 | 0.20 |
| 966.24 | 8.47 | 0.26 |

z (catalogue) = 0.08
